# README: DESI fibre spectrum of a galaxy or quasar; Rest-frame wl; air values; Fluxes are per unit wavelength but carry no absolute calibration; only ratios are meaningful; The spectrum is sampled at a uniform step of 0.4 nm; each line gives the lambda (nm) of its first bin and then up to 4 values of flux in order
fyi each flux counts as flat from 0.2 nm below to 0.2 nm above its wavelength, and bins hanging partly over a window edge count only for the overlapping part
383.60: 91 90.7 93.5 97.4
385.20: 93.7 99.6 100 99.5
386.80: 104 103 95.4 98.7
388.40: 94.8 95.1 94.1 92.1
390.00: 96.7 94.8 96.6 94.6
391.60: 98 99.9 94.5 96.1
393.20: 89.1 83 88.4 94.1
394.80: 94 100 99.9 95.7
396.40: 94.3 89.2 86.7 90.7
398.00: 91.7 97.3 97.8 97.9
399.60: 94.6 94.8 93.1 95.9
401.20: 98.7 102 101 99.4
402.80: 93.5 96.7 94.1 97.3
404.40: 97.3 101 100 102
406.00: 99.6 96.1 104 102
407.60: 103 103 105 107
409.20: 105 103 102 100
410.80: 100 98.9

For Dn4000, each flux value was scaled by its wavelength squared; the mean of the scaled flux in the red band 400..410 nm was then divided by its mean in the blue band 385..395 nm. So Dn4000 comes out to 1.1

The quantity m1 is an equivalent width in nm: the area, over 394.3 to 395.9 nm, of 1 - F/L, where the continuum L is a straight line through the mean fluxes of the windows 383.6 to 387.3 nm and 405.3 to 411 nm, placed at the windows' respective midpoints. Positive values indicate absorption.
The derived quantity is 0.04 nm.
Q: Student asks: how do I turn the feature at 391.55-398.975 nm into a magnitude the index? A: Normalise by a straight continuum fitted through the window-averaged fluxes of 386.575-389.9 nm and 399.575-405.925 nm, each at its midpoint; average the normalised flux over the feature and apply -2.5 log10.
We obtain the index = 0.04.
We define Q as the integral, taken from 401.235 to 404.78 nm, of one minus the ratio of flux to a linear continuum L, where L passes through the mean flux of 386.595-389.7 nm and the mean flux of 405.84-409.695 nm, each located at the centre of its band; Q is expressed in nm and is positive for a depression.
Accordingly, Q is 0.13 nm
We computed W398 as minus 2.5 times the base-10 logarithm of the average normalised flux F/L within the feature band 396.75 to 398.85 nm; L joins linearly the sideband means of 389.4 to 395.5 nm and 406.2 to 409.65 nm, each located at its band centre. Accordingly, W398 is 0.06 mag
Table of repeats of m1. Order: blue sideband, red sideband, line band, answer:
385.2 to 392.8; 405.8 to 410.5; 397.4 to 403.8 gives 0.269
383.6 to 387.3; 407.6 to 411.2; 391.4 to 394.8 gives 0.213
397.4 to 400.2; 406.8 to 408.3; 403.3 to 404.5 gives 0.042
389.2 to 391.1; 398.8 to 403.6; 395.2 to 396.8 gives -0.002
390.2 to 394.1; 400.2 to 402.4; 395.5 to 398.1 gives 0.098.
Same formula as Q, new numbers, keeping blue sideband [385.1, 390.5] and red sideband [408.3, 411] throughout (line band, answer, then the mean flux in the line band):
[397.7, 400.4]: 0.13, 95.3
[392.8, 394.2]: 0.15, 88.2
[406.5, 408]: 0.00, 103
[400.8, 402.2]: 0.01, 99.9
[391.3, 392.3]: 0.00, 98.1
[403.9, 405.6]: 0.04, 99.4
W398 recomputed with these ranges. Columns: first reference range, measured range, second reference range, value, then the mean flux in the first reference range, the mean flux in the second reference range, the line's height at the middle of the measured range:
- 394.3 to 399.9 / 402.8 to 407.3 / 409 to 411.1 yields 0.00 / 94.6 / 102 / 99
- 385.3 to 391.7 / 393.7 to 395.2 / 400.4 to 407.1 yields 0.06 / 97.2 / 98.5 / 97.8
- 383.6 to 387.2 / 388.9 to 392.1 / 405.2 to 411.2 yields 0.03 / 97.3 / 102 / 98.3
